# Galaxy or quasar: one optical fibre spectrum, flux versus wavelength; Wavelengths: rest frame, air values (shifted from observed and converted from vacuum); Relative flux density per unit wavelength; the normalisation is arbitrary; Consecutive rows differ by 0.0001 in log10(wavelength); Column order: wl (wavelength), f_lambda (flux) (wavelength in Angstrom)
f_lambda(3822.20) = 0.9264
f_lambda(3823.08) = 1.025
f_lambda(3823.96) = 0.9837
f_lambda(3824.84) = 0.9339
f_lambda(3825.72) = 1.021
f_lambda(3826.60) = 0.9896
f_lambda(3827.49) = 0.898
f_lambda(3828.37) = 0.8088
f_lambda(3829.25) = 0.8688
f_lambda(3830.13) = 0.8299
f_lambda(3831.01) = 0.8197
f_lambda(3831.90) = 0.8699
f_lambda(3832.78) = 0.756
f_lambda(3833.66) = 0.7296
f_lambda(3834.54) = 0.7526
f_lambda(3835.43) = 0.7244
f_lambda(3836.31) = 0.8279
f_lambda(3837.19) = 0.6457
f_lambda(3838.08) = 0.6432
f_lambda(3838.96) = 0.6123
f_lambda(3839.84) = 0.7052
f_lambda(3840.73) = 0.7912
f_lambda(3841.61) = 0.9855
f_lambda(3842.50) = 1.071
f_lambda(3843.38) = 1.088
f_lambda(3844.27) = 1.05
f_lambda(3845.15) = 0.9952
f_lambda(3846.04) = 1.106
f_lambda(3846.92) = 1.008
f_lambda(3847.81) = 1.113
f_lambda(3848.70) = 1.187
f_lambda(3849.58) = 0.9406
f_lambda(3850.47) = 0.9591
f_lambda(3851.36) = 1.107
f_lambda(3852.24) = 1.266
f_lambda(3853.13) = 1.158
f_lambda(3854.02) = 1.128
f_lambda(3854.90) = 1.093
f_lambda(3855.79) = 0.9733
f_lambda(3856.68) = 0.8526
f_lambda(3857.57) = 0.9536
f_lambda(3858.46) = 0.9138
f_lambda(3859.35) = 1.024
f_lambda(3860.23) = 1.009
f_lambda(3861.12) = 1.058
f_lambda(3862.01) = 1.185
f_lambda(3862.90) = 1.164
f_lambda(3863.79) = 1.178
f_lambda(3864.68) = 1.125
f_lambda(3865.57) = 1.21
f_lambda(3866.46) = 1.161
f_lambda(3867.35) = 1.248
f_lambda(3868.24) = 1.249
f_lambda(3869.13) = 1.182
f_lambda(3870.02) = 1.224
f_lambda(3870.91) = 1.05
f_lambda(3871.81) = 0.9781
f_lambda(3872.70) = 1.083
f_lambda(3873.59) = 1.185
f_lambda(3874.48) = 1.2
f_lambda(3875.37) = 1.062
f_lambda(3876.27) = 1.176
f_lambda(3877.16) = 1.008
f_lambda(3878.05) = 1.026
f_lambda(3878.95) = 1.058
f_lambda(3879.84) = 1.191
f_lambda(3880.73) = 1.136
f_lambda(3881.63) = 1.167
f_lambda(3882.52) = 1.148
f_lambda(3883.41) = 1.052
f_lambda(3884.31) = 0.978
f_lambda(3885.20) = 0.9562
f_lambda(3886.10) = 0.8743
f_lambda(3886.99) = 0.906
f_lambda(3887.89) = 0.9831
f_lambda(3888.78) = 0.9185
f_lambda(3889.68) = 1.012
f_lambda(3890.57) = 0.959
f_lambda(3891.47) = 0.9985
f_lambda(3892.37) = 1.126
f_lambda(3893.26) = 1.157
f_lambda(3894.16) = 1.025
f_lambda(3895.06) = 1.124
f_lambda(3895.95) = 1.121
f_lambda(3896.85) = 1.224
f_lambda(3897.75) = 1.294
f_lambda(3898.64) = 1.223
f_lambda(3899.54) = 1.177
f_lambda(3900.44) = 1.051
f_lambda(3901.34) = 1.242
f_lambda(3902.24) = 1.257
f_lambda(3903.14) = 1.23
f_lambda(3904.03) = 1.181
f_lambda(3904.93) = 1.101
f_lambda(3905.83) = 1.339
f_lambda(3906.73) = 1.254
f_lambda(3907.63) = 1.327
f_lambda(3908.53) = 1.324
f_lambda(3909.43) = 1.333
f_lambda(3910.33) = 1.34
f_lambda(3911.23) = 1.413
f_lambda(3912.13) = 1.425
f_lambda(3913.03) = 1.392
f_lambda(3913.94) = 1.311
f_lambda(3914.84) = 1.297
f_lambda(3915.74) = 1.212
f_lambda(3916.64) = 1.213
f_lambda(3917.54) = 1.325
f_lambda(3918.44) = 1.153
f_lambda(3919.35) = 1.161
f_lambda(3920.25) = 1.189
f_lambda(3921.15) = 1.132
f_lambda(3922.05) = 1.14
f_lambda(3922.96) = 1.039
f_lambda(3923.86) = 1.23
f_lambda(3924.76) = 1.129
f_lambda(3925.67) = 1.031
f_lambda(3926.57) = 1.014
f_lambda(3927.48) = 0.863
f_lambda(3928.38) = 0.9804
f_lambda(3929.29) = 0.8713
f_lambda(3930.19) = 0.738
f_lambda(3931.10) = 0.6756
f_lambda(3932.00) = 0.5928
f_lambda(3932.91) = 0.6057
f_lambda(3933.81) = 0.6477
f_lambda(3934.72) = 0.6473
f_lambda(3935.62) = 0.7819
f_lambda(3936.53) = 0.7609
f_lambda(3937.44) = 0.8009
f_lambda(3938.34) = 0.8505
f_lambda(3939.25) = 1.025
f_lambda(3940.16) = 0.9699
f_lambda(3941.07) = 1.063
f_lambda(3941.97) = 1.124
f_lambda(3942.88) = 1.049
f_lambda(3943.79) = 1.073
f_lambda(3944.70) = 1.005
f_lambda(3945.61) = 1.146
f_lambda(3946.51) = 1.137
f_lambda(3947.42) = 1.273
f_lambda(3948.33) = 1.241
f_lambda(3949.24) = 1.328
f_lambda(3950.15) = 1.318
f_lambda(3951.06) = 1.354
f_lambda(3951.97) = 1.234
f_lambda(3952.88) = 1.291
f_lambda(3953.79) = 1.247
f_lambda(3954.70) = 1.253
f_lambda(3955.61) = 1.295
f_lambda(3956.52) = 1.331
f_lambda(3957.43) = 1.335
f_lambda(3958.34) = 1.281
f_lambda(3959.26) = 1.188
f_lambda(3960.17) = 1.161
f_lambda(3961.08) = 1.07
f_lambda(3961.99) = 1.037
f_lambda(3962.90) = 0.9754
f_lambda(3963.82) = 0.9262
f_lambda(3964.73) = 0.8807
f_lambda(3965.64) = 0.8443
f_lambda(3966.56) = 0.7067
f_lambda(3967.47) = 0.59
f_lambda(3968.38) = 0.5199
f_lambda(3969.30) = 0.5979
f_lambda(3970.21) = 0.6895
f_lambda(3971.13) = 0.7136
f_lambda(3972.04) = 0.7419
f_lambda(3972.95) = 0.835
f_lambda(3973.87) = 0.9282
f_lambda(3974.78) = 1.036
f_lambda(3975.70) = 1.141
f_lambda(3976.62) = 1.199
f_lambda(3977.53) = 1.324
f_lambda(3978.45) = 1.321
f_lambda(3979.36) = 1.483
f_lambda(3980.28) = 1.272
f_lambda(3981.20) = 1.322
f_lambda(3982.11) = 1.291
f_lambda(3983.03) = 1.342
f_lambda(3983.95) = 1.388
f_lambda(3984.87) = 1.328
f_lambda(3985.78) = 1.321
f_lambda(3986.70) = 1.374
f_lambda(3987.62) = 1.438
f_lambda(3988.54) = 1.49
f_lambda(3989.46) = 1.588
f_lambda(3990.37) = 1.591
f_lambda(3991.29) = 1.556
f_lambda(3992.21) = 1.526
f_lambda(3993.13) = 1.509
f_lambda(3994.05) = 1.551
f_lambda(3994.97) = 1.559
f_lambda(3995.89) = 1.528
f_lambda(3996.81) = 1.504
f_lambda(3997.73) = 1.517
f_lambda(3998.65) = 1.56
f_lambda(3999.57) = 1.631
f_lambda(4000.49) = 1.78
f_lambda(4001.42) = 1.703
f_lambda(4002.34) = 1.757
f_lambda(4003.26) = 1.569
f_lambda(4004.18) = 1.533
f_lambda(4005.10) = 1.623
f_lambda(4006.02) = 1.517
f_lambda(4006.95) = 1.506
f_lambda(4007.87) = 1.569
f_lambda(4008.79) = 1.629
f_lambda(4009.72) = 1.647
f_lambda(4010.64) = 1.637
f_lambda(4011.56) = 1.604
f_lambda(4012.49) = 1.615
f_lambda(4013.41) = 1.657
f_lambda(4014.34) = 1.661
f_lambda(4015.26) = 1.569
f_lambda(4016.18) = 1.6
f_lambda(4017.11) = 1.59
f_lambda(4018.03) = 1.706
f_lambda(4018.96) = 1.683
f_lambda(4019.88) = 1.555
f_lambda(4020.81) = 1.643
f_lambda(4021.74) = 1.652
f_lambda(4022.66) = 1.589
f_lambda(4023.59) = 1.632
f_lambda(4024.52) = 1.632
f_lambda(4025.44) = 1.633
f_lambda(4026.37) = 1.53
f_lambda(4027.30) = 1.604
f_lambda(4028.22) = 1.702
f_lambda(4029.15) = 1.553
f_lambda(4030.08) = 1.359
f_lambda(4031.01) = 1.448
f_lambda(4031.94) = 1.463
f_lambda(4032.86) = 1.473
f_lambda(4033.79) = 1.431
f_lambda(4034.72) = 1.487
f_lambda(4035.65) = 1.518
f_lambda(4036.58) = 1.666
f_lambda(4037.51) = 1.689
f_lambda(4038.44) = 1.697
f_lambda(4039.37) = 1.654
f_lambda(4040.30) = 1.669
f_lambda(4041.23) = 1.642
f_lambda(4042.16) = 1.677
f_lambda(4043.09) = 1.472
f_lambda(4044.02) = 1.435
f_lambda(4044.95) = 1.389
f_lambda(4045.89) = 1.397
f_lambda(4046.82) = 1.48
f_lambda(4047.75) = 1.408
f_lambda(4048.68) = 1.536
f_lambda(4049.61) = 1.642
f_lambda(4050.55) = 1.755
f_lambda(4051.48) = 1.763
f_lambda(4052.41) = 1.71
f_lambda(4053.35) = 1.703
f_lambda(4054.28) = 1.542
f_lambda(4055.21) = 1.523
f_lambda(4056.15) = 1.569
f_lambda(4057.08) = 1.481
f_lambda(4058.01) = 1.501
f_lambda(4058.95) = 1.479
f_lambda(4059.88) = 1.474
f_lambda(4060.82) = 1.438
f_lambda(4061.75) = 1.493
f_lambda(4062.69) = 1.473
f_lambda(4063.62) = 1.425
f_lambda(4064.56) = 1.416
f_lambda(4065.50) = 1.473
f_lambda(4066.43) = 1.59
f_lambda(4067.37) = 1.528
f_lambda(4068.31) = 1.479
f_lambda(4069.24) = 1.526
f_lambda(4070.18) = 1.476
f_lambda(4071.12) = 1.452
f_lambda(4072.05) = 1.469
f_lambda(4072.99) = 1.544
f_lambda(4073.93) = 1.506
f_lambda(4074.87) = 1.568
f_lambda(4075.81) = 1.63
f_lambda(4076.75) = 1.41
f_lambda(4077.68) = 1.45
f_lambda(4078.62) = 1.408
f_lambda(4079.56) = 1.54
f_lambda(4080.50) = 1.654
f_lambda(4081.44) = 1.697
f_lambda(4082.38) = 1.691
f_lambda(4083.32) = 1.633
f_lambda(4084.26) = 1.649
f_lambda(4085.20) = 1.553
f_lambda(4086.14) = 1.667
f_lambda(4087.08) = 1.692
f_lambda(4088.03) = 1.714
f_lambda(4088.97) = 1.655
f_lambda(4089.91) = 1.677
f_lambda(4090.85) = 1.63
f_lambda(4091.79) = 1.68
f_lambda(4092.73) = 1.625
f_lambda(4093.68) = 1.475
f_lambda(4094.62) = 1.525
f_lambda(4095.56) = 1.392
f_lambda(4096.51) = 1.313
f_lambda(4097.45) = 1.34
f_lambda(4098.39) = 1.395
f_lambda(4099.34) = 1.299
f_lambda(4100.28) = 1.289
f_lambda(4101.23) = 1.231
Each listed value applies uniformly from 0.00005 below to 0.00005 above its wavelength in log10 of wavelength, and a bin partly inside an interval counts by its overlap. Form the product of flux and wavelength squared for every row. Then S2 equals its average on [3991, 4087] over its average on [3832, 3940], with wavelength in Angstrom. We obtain 1.6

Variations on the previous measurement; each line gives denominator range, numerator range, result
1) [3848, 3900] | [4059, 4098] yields 1.56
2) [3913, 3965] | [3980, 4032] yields 1.49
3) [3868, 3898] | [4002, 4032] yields 1.58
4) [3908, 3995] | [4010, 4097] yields 1.46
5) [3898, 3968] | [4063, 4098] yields 1.51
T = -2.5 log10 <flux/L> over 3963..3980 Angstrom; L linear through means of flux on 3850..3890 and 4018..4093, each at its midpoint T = 0.41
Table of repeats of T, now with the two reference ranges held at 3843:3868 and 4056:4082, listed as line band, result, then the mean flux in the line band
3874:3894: 0.09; 1.05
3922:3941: 0.37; 0.874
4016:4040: -0.12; 1.58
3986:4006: -0.15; 1.56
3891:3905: 0.01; 1.16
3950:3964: 0.06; 1.21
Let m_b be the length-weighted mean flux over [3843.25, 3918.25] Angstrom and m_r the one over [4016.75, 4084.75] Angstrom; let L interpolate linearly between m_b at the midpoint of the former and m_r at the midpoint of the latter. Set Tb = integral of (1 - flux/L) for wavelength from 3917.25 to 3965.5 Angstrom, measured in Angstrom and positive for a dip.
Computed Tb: 8.6 Angstrom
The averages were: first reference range 1.13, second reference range 1.55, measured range 1.05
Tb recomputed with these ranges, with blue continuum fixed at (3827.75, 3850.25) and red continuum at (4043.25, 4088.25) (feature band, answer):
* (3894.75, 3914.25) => -3.43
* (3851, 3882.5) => -4.91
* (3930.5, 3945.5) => 3.97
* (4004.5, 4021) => -2.67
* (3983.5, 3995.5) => -1.46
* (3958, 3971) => 3.76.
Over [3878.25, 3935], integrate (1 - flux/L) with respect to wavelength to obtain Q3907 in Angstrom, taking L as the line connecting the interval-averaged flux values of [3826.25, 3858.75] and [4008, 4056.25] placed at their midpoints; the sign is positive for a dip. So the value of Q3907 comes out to 2.19 Angstrom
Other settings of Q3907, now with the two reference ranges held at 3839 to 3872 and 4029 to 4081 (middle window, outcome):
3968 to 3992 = 2.9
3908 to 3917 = -1.0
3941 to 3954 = 0.8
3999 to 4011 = -1.8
